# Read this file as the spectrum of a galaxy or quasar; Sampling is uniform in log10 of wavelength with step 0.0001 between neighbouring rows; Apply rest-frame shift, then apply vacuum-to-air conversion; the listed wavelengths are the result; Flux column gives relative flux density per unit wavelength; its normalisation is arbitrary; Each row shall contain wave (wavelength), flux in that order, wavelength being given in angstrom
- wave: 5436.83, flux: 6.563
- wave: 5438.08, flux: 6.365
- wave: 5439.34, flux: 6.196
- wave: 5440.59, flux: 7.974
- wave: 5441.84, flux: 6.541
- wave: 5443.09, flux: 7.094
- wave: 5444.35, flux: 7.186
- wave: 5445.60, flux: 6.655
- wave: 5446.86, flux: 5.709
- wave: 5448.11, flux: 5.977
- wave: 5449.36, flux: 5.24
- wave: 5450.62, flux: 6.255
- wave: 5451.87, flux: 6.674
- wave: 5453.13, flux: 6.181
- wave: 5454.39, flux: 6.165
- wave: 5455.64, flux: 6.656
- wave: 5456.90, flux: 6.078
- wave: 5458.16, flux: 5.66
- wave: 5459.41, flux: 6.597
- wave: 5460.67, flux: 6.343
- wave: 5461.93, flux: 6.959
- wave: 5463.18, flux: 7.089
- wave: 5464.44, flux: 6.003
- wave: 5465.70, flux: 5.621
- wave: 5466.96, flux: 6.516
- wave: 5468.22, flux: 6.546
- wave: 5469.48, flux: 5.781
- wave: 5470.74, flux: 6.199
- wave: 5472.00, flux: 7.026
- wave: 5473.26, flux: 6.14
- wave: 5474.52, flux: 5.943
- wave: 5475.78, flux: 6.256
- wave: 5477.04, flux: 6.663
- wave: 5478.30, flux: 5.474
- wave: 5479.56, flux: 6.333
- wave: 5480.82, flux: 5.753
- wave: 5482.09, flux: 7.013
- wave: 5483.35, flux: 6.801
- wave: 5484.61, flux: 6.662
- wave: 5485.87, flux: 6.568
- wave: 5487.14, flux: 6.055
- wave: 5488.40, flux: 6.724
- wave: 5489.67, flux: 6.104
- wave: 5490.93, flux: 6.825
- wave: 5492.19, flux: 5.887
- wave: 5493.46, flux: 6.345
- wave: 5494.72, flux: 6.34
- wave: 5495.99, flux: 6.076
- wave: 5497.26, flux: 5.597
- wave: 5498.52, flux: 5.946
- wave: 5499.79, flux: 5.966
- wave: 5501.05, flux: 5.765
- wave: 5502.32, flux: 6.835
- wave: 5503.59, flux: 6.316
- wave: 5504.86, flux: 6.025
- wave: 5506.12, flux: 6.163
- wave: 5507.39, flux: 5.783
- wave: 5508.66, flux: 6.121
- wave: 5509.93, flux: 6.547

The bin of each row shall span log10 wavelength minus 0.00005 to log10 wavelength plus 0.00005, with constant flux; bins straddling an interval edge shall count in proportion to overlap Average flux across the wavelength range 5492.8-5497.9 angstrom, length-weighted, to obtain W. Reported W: 6.08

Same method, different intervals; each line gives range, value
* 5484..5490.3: 6.42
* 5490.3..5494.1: 6.36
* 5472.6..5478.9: 6.11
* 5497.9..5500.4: 5.95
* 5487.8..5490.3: 6.4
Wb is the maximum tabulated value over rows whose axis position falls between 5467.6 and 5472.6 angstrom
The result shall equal 7.026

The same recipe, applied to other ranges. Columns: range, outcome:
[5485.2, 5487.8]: 6.568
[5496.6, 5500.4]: 5.966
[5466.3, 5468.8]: 6.546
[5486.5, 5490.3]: 6.724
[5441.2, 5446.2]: 7.186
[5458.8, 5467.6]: 7.089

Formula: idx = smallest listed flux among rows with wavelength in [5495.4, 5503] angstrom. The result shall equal 5.597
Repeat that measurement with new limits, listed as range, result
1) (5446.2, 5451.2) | 5.24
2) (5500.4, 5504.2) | 5.765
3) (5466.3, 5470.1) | 5.781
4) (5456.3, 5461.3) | 5.66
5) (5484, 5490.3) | 6.055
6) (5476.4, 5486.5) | 5.474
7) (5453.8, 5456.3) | 6.165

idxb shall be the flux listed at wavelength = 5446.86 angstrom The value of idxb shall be 5.709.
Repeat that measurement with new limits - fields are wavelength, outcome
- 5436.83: 6.563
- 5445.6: 6.655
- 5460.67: 6.343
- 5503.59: 6.316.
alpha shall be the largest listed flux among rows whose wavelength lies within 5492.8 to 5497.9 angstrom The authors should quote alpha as 6.345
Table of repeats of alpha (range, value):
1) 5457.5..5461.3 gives 6.597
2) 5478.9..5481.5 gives 6.333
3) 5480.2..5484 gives 7.013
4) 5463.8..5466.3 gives 6.003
